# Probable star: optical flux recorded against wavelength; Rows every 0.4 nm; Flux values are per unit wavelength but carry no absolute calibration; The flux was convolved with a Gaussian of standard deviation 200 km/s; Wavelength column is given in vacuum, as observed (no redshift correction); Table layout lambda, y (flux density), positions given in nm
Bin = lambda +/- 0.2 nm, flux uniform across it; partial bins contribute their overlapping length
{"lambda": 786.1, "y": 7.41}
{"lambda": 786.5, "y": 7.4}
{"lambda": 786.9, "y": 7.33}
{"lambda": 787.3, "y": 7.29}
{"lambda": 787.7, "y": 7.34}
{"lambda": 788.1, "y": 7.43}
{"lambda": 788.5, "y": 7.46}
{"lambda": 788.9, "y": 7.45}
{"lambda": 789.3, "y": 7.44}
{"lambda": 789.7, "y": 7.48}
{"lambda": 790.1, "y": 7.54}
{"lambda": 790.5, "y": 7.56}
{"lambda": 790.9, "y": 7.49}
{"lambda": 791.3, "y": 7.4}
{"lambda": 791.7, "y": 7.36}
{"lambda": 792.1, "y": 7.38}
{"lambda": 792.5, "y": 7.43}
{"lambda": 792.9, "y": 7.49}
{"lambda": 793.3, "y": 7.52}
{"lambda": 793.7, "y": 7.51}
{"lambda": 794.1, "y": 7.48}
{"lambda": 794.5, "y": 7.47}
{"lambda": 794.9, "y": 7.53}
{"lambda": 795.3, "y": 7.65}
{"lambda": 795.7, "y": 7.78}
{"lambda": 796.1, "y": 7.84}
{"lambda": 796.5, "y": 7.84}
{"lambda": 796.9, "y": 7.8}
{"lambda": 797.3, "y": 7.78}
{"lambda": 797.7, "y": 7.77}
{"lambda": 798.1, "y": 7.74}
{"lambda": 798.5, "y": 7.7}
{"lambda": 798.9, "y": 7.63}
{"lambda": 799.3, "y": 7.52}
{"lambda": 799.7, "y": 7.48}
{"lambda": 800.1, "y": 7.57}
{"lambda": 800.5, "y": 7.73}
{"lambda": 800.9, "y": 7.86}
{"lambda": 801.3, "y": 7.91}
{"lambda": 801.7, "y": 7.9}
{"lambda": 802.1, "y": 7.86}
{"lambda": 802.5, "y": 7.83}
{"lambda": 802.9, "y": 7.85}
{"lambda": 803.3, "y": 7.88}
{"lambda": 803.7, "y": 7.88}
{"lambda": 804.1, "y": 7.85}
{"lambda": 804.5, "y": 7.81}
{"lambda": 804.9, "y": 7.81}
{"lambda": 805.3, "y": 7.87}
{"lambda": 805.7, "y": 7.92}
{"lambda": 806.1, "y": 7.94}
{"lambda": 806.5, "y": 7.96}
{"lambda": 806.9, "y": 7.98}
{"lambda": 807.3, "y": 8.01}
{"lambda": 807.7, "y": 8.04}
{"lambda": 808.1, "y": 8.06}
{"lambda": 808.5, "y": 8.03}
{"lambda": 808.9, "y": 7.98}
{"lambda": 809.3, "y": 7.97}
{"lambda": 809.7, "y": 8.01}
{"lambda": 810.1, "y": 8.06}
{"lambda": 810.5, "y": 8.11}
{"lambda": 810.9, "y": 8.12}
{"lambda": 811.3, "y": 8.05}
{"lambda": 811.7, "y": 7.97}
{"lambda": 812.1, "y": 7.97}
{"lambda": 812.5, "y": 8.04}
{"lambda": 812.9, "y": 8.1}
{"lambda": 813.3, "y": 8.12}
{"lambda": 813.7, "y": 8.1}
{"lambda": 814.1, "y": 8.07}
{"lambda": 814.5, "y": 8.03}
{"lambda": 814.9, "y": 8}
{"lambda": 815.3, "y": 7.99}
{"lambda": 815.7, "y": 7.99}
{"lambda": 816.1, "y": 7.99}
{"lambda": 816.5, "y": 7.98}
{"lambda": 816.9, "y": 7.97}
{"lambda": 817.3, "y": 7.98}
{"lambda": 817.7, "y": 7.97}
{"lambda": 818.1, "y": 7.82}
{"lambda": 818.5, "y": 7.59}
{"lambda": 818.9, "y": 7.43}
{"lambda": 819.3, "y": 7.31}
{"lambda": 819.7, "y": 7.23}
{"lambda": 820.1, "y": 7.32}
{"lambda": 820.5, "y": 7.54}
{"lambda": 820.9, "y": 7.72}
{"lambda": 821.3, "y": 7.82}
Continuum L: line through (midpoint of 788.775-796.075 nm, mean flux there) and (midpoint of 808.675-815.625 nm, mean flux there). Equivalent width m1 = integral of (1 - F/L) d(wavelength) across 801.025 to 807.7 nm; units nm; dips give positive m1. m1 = -0.06 nm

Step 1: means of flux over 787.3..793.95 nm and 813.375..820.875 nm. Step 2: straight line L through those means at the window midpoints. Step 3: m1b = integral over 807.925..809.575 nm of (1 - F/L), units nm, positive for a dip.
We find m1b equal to -0.07 nm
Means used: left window 7.45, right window 7.8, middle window 8.01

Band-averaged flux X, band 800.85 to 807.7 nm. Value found 7.89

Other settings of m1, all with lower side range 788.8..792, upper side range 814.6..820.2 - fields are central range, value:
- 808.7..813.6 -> -0.22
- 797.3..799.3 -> -0.04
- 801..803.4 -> -0.09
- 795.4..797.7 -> -0.08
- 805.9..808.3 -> -0.11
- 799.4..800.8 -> -0.01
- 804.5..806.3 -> -0.06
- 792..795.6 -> 0.00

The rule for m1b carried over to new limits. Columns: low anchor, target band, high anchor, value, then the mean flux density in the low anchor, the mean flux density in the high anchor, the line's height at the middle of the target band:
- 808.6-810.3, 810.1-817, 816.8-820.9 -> -0.18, 8.01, 7.61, 7.83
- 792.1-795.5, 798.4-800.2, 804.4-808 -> 0.03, 7.5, 7.93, 7.69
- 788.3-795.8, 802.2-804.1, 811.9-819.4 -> -0.04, 7.49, 7.93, 7.7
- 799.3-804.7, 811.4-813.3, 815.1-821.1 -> -0.07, 7.79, 7.72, 7.75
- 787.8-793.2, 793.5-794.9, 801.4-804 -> 0.02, 7.45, 7.87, 7.58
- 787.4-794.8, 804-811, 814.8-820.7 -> -0.32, 7.46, 7.74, 7.63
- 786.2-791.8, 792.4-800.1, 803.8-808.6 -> 0.01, 7.43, 7.94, 7.64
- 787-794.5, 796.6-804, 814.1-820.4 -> -0.19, 7.45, 7.78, 7.57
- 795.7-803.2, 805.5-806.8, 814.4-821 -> -0.03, 7.76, 7.75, 7.76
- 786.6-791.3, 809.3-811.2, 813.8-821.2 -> -0.09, 7.43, 7.78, 7.69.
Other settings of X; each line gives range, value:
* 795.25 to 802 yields 7.74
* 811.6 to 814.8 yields 8.05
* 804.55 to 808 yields 7.94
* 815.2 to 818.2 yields 7.96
